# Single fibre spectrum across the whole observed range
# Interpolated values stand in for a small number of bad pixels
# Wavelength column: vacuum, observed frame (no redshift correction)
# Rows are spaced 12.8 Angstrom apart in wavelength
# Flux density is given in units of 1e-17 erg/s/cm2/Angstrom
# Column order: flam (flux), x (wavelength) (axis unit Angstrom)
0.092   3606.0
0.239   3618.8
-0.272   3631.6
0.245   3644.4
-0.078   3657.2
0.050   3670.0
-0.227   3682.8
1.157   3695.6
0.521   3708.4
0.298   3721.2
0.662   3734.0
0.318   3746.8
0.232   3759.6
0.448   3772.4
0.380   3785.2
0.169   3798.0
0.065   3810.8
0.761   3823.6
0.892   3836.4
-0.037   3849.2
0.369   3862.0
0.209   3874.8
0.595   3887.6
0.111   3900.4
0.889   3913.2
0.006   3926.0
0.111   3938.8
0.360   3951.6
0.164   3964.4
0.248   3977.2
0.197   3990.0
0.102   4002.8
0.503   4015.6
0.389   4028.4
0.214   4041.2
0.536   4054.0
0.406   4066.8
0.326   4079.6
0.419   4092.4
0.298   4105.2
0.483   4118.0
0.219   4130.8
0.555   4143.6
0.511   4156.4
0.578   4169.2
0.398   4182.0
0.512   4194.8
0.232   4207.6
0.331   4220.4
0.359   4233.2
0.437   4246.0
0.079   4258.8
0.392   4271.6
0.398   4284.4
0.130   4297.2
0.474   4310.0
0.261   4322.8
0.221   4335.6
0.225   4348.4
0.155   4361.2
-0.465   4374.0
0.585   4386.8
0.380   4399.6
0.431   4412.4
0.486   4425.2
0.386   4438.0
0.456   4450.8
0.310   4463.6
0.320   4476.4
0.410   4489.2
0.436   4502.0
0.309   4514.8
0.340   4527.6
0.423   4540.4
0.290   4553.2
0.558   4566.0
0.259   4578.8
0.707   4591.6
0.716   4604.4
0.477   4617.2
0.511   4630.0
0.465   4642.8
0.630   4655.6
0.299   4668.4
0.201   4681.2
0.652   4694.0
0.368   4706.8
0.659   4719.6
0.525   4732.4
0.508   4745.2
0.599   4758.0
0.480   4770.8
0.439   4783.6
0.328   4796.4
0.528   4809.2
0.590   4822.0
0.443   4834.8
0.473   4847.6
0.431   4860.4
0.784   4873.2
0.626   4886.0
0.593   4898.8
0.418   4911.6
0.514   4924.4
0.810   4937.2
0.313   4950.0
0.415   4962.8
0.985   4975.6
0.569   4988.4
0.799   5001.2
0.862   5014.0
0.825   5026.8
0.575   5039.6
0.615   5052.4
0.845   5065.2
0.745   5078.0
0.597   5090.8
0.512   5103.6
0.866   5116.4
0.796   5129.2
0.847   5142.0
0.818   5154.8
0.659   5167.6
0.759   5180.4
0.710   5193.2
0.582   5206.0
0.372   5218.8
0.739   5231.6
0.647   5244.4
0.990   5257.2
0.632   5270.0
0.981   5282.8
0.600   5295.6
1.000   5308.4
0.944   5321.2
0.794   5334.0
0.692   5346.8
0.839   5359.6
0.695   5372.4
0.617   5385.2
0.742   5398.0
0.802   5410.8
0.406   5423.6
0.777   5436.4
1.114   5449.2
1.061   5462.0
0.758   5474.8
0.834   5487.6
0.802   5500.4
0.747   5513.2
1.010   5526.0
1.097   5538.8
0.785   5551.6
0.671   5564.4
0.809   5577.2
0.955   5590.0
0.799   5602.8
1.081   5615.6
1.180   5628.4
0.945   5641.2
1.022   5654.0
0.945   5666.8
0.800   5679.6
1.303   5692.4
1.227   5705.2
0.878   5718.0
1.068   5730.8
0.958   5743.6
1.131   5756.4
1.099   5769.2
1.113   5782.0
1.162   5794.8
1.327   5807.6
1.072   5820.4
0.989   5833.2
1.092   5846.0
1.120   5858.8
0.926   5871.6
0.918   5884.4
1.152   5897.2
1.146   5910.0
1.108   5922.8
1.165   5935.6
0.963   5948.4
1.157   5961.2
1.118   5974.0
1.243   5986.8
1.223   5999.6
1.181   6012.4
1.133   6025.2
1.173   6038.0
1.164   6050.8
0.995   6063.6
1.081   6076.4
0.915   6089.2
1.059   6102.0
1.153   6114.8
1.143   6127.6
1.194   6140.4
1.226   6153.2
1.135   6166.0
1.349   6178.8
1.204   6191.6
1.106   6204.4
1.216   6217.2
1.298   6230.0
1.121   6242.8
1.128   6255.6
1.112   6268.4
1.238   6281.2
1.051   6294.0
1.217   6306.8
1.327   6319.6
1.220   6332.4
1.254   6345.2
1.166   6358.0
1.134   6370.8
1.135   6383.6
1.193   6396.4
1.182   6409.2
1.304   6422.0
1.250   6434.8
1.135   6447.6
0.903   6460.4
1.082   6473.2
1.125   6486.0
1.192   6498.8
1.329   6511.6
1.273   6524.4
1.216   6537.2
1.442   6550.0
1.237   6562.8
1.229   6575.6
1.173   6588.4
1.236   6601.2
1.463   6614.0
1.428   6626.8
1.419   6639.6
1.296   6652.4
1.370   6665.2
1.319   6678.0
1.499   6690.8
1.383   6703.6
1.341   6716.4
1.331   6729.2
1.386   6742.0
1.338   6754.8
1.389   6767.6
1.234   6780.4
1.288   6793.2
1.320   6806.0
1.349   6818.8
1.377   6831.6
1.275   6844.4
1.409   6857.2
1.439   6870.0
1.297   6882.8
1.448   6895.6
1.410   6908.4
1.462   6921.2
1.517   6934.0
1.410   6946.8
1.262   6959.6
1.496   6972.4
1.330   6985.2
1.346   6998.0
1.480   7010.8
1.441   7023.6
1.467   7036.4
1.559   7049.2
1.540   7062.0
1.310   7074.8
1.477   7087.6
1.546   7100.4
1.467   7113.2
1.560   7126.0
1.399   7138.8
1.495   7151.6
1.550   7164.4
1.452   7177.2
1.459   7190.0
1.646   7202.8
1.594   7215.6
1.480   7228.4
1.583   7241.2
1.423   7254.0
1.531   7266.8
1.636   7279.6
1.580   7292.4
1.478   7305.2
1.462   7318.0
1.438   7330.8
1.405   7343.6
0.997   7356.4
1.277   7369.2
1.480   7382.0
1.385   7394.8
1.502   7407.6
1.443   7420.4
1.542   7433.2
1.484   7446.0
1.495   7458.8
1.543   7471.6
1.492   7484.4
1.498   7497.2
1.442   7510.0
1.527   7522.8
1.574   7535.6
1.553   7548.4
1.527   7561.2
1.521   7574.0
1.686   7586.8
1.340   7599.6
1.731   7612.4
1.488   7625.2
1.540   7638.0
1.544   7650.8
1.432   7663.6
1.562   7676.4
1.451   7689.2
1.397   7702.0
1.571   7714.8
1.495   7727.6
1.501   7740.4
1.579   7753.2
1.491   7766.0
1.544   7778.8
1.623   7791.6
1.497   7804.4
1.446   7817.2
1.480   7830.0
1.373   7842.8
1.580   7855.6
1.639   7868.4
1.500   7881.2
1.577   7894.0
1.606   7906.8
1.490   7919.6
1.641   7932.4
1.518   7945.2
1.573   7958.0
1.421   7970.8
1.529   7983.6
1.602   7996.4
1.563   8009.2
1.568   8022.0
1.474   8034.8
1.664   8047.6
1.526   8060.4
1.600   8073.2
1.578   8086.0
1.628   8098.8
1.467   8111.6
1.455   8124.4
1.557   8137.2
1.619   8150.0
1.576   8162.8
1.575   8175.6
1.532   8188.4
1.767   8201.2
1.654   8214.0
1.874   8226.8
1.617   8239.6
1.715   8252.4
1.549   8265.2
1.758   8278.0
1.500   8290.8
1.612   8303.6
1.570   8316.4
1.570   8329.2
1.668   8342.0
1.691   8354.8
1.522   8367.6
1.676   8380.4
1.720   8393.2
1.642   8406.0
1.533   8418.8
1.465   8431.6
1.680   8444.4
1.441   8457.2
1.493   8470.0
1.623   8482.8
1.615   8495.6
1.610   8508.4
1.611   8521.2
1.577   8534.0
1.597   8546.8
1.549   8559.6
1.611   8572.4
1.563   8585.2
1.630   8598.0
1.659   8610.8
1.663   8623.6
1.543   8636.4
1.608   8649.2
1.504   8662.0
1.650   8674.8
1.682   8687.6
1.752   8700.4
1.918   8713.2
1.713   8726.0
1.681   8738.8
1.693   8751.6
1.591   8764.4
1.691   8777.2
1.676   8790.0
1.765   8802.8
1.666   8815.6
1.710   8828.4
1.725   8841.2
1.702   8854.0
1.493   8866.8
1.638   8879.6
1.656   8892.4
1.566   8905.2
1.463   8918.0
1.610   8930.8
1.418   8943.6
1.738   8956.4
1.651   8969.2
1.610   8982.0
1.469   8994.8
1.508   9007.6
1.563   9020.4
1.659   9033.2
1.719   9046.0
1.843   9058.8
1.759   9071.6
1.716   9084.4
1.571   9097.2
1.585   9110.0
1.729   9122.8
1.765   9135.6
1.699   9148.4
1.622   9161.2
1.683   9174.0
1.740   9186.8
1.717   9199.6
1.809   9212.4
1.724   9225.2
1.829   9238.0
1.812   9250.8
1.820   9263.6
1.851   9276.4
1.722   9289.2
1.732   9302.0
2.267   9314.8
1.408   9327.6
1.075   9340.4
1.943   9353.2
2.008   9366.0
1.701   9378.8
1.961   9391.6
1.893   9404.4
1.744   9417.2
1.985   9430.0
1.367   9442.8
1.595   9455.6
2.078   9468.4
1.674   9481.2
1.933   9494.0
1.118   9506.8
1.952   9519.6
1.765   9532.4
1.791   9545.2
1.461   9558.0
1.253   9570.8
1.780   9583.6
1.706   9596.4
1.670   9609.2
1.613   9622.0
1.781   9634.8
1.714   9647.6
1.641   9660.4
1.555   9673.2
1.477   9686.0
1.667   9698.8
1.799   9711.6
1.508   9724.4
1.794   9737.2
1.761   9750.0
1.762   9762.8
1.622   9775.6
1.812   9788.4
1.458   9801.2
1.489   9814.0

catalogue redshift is 0.25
